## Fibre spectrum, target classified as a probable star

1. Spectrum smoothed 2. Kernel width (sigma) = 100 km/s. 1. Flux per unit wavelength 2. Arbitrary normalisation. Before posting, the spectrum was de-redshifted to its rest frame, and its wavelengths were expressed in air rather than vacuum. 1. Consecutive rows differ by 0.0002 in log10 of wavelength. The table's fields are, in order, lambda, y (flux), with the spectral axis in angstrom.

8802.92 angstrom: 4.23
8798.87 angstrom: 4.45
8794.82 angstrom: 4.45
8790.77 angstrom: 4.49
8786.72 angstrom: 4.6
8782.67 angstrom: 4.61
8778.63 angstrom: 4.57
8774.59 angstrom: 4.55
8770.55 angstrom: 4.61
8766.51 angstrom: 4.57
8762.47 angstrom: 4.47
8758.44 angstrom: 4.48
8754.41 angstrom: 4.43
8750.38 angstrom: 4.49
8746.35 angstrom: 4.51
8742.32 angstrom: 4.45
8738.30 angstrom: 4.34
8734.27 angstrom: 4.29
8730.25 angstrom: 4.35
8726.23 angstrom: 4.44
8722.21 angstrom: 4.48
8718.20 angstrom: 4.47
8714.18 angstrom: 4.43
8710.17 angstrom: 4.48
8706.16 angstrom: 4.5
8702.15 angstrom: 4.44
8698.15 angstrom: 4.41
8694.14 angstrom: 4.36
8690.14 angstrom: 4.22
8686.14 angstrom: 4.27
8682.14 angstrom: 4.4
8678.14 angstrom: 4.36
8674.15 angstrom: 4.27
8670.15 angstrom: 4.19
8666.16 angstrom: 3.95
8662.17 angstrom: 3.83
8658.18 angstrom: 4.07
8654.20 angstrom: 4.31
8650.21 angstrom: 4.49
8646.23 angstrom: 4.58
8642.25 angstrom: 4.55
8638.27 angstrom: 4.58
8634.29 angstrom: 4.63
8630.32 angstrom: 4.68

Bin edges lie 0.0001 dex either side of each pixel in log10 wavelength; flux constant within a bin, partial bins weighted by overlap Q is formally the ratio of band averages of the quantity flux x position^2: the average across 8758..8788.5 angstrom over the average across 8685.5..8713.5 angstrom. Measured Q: 1.06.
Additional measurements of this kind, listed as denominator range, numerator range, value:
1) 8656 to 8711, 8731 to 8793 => 1.07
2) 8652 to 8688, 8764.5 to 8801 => 1.11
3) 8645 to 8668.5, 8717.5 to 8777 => 1.09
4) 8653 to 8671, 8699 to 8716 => 1.11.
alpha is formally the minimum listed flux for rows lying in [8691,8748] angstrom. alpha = 4.29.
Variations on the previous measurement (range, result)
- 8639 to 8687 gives 3.83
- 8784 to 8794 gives 4.49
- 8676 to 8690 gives 4.27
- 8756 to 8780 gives 4.47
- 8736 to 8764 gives 4.34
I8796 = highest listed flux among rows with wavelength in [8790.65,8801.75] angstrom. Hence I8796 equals 4.49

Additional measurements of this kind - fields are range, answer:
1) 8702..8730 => 4.5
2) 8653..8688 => 4.4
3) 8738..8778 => 4.61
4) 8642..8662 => 4.58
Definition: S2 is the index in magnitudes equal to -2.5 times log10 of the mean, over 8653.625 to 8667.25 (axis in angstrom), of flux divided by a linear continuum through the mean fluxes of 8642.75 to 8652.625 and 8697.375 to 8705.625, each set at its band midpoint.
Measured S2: 0.12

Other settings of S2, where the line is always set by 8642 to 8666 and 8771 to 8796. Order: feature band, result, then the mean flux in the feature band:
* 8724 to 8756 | 0.010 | 4.41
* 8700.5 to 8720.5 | -0.019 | 4.46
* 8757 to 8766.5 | 0.002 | 4.5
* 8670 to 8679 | 0.007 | 4.28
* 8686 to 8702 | 0.004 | 4.34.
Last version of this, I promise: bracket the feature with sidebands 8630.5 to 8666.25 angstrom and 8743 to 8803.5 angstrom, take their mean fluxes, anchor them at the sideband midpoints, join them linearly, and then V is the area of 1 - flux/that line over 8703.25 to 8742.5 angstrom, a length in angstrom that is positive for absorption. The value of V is 0.3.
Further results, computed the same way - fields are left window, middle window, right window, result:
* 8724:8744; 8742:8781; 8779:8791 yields -0.3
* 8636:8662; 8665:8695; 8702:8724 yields 1.2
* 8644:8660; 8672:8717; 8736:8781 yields 0.4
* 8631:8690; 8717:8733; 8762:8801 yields 0.0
